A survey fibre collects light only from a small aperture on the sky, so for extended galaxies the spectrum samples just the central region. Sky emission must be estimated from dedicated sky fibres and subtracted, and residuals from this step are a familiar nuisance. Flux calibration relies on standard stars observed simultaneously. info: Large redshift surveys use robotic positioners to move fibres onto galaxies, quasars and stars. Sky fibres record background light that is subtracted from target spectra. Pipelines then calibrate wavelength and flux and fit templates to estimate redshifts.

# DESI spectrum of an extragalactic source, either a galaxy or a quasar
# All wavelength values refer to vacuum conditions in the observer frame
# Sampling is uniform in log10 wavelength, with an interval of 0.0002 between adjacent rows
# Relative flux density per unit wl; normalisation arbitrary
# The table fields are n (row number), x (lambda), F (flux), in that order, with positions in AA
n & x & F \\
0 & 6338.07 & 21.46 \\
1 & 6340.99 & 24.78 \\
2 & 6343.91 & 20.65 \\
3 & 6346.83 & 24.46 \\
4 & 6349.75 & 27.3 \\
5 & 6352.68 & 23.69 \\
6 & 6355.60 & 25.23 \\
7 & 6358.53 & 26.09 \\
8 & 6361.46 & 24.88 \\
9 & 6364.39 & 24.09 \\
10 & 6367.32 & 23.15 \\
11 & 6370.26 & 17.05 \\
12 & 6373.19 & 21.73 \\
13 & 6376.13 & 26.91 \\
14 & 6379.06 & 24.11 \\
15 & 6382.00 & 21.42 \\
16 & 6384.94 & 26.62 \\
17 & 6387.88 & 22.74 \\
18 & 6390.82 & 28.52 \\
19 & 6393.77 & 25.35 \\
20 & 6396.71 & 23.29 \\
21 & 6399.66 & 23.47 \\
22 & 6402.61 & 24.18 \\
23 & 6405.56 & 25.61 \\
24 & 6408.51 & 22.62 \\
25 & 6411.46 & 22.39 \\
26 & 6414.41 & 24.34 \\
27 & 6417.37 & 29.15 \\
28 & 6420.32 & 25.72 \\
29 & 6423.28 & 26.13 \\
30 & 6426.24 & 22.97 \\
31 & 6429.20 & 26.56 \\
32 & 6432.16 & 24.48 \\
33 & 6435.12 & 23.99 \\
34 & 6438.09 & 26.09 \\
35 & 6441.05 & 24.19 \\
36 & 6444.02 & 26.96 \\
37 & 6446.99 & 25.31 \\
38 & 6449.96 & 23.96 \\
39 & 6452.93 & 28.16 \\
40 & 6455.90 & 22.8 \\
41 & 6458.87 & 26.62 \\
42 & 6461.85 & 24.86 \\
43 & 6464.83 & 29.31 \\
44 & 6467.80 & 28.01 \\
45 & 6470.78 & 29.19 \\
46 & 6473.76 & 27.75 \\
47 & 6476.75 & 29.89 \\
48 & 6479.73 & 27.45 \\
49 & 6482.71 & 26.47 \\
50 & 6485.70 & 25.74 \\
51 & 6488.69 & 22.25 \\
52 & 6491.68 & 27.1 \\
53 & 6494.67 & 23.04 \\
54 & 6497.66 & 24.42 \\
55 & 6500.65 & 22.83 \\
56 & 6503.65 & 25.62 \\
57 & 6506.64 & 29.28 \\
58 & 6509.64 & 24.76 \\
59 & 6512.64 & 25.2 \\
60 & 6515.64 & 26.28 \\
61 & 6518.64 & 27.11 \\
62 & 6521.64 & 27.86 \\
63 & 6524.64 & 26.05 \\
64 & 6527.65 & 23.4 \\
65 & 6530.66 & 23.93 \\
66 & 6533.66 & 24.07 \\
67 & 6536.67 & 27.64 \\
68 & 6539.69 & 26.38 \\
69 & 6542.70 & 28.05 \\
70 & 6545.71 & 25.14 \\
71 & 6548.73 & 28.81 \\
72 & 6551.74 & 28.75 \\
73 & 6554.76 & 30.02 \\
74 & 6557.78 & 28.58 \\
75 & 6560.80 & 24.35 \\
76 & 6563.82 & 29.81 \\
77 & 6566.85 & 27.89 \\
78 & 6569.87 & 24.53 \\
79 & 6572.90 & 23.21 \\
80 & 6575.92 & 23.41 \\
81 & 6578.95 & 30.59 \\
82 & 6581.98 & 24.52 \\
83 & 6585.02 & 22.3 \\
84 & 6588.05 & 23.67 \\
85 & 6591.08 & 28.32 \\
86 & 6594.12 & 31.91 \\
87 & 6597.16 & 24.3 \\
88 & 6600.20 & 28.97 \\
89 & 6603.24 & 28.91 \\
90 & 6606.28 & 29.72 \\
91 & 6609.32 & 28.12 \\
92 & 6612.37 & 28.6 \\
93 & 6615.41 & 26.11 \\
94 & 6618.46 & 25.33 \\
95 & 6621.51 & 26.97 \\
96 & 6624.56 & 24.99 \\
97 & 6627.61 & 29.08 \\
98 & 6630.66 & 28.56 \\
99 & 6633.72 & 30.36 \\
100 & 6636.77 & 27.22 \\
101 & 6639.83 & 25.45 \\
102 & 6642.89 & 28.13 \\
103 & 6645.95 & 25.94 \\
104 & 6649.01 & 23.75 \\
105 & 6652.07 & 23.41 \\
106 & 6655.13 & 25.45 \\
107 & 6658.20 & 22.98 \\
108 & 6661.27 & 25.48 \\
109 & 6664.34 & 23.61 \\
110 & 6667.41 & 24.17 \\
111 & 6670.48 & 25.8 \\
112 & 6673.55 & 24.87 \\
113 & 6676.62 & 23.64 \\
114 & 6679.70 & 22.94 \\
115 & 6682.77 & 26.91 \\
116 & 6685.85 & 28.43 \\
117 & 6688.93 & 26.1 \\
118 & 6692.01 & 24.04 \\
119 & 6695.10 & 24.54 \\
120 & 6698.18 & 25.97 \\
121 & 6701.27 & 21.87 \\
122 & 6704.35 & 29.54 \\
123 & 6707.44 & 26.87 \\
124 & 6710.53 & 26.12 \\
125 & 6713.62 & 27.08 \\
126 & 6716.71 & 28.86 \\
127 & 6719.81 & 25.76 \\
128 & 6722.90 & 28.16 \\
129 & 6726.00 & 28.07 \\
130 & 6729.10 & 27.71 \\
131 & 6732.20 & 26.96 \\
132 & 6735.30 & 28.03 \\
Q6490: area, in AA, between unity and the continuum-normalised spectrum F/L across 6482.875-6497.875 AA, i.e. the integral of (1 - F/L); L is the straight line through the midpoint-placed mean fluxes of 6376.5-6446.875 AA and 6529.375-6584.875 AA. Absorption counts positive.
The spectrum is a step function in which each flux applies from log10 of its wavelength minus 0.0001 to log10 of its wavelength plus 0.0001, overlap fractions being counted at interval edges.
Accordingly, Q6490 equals 0.6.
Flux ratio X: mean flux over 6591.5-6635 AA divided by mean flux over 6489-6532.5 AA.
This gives 1.10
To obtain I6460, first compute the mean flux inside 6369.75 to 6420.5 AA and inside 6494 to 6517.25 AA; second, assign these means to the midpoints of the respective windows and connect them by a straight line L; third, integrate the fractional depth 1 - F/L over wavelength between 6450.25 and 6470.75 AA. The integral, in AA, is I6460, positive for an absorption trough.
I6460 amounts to -1.5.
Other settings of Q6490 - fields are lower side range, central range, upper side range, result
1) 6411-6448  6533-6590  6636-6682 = -3.18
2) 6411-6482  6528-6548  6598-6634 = 0.90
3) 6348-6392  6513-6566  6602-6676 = -2.63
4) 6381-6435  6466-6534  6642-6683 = -3.57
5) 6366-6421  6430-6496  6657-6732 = -4.25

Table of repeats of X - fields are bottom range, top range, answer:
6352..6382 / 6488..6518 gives 1.07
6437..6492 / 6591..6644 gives 1.05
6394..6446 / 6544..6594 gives 1.07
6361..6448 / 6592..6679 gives 1.08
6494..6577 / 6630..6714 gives 0.98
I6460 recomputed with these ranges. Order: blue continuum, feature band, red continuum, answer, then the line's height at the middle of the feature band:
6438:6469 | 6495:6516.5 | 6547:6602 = 0.86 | 26.4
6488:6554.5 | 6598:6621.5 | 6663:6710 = -2.01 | 25.6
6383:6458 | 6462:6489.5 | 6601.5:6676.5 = -2.17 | 25.3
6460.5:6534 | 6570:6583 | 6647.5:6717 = 0.19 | 25.7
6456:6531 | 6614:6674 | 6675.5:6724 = 0.42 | 26.1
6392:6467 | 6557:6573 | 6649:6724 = -0.78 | 25.3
